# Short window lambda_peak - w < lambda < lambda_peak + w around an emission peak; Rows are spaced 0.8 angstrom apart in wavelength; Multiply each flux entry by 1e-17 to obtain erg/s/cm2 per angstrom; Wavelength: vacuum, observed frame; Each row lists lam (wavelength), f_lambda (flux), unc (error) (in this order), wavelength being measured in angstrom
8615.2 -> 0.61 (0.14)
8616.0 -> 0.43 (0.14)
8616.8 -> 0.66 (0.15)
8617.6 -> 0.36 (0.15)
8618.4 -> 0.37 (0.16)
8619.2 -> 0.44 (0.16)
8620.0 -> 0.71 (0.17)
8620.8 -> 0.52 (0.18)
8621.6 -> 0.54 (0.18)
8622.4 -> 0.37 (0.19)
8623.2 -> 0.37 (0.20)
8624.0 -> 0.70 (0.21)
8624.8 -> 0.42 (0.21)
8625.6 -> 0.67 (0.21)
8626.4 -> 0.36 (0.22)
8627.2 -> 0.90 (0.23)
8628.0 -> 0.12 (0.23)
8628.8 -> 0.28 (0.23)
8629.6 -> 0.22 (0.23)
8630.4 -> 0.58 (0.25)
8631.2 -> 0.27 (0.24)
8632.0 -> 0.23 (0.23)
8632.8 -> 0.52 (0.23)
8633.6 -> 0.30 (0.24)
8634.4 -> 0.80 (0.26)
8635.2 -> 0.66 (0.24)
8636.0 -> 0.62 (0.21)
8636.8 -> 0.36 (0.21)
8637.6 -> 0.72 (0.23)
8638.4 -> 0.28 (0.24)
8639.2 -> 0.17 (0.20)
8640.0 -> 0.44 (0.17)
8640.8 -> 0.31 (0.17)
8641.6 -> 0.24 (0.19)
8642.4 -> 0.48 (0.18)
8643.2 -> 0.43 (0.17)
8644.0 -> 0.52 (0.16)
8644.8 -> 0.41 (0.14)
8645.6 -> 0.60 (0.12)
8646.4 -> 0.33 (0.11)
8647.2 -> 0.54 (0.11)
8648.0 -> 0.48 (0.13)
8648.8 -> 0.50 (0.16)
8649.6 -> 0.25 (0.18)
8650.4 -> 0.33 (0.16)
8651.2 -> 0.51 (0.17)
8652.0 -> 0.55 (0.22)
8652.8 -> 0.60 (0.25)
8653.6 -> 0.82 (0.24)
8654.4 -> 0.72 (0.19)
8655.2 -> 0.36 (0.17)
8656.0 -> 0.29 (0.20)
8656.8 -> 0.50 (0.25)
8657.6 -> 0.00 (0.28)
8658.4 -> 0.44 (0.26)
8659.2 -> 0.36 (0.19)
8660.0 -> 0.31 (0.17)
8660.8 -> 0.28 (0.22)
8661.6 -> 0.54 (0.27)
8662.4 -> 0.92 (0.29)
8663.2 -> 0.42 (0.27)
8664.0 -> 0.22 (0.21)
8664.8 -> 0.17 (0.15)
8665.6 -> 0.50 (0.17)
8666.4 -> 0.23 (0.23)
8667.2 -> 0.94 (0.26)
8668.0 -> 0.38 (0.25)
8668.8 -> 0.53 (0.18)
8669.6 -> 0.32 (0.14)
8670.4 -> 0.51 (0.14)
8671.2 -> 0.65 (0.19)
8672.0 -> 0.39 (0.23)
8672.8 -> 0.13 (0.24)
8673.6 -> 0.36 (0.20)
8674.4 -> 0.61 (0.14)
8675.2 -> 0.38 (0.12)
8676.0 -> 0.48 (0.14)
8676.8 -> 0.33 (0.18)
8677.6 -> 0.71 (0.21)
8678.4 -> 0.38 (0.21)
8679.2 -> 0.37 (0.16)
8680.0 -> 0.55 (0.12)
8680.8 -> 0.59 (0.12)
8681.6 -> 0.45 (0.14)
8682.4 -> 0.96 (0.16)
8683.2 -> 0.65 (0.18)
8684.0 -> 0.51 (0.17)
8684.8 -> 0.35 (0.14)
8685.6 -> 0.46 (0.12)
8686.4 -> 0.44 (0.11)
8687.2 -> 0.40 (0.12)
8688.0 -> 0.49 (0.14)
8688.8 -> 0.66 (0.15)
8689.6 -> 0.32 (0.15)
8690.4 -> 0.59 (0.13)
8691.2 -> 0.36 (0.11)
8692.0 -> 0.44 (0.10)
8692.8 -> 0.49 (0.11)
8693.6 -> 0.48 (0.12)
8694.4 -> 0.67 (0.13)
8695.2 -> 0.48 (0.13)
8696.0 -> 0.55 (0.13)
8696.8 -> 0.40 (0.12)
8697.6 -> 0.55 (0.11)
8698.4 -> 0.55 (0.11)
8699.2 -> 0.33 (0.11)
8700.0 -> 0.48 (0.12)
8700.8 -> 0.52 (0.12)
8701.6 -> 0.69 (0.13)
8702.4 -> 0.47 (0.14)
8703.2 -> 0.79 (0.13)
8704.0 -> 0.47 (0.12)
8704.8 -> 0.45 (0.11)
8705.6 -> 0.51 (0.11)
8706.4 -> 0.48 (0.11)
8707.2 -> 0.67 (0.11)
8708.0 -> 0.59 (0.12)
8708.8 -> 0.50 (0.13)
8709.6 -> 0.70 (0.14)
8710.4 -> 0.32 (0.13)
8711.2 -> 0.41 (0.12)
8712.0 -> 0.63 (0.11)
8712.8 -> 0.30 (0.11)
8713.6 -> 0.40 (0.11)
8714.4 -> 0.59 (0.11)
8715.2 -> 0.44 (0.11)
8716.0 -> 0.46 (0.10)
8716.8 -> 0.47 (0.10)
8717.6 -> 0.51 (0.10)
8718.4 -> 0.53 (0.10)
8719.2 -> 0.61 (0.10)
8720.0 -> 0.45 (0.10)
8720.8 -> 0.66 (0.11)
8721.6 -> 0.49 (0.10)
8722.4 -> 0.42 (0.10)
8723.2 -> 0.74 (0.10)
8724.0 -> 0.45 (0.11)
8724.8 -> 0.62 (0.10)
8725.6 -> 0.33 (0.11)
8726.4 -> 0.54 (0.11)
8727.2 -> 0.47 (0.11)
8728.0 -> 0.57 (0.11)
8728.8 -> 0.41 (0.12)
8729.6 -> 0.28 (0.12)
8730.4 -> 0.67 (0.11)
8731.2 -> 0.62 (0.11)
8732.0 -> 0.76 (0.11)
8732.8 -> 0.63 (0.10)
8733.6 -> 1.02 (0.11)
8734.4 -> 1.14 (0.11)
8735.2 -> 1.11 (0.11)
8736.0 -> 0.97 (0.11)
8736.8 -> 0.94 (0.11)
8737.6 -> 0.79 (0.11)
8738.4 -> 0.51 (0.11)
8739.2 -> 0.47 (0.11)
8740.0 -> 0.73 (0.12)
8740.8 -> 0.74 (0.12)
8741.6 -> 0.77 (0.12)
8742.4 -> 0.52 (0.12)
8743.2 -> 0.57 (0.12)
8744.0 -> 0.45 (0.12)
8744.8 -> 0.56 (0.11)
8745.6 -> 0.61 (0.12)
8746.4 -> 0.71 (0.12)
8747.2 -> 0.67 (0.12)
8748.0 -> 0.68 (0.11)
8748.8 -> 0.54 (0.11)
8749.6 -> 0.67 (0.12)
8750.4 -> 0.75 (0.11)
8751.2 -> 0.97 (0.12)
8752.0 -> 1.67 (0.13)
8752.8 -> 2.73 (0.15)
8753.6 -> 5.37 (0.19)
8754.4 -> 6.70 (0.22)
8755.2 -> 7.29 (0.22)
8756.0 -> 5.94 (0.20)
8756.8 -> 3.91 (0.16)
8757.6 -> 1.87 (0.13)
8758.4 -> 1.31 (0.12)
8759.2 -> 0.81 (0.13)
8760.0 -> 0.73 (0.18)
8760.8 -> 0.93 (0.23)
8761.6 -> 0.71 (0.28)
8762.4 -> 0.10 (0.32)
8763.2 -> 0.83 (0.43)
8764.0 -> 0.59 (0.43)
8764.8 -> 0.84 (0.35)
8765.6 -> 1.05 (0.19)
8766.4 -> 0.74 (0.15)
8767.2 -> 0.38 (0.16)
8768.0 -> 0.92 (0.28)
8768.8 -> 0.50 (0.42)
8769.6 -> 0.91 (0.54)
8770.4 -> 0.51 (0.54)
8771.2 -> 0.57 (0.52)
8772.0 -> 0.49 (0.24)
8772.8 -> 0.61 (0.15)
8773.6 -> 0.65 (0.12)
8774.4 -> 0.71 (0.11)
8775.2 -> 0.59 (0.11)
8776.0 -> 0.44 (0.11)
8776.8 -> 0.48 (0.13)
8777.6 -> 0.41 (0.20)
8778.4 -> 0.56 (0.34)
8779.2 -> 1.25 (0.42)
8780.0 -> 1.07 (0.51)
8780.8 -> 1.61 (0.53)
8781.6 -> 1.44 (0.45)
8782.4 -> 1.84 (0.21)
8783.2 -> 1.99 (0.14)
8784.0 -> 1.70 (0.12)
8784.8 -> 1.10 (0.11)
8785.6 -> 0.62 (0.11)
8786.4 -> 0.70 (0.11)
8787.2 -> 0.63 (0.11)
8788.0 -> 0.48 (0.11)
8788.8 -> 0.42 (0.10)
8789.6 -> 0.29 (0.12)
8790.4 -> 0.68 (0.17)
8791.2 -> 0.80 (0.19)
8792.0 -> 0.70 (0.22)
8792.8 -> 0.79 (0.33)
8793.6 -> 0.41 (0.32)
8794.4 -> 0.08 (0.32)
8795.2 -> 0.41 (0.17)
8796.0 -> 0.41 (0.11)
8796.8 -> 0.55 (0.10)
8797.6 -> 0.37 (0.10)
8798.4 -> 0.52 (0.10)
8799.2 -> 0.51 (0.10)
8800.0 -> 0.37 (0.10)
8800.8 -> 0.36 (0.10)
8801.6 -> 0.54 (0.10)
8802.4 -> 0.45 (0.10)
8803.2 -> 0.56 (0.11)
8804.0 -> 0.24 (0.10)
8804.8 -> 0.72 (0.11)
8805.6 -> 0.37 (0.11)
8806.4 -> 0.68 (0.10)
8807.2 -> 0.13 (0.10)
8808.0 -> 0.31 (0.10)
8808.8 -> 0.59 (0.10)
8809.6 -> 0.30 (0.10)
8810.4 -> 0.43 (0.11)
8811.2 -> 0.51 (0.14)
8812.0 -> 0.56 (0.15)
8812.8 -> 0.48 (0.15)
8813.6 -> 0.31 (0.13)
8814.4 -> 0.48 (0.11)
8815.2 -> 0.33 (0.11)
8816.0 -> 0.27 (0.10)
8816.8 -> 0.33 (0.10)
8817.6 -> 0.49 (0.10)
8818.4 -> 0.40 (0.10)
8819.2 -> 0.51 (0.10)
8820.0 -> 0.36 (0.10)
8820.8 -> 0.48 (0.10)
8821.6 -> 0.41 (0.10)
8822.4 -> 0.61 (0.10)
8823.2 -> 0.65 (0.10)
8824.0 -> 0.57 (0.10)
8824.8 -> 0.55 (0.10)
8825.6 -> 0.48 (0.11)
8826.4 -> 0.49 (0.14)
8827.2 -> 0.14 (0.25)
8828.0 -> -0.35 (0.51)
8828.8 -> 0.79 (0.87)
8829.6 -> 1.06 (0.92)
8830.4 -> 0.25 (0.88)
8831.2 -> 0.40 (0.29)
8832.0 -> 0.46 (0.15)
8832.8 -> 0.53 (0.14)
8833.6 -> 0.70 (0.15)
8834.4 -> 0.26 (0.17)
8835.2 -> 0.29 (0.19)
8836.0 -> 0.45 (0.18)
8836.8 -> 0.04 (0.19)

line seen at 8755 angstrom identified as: H-alpha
